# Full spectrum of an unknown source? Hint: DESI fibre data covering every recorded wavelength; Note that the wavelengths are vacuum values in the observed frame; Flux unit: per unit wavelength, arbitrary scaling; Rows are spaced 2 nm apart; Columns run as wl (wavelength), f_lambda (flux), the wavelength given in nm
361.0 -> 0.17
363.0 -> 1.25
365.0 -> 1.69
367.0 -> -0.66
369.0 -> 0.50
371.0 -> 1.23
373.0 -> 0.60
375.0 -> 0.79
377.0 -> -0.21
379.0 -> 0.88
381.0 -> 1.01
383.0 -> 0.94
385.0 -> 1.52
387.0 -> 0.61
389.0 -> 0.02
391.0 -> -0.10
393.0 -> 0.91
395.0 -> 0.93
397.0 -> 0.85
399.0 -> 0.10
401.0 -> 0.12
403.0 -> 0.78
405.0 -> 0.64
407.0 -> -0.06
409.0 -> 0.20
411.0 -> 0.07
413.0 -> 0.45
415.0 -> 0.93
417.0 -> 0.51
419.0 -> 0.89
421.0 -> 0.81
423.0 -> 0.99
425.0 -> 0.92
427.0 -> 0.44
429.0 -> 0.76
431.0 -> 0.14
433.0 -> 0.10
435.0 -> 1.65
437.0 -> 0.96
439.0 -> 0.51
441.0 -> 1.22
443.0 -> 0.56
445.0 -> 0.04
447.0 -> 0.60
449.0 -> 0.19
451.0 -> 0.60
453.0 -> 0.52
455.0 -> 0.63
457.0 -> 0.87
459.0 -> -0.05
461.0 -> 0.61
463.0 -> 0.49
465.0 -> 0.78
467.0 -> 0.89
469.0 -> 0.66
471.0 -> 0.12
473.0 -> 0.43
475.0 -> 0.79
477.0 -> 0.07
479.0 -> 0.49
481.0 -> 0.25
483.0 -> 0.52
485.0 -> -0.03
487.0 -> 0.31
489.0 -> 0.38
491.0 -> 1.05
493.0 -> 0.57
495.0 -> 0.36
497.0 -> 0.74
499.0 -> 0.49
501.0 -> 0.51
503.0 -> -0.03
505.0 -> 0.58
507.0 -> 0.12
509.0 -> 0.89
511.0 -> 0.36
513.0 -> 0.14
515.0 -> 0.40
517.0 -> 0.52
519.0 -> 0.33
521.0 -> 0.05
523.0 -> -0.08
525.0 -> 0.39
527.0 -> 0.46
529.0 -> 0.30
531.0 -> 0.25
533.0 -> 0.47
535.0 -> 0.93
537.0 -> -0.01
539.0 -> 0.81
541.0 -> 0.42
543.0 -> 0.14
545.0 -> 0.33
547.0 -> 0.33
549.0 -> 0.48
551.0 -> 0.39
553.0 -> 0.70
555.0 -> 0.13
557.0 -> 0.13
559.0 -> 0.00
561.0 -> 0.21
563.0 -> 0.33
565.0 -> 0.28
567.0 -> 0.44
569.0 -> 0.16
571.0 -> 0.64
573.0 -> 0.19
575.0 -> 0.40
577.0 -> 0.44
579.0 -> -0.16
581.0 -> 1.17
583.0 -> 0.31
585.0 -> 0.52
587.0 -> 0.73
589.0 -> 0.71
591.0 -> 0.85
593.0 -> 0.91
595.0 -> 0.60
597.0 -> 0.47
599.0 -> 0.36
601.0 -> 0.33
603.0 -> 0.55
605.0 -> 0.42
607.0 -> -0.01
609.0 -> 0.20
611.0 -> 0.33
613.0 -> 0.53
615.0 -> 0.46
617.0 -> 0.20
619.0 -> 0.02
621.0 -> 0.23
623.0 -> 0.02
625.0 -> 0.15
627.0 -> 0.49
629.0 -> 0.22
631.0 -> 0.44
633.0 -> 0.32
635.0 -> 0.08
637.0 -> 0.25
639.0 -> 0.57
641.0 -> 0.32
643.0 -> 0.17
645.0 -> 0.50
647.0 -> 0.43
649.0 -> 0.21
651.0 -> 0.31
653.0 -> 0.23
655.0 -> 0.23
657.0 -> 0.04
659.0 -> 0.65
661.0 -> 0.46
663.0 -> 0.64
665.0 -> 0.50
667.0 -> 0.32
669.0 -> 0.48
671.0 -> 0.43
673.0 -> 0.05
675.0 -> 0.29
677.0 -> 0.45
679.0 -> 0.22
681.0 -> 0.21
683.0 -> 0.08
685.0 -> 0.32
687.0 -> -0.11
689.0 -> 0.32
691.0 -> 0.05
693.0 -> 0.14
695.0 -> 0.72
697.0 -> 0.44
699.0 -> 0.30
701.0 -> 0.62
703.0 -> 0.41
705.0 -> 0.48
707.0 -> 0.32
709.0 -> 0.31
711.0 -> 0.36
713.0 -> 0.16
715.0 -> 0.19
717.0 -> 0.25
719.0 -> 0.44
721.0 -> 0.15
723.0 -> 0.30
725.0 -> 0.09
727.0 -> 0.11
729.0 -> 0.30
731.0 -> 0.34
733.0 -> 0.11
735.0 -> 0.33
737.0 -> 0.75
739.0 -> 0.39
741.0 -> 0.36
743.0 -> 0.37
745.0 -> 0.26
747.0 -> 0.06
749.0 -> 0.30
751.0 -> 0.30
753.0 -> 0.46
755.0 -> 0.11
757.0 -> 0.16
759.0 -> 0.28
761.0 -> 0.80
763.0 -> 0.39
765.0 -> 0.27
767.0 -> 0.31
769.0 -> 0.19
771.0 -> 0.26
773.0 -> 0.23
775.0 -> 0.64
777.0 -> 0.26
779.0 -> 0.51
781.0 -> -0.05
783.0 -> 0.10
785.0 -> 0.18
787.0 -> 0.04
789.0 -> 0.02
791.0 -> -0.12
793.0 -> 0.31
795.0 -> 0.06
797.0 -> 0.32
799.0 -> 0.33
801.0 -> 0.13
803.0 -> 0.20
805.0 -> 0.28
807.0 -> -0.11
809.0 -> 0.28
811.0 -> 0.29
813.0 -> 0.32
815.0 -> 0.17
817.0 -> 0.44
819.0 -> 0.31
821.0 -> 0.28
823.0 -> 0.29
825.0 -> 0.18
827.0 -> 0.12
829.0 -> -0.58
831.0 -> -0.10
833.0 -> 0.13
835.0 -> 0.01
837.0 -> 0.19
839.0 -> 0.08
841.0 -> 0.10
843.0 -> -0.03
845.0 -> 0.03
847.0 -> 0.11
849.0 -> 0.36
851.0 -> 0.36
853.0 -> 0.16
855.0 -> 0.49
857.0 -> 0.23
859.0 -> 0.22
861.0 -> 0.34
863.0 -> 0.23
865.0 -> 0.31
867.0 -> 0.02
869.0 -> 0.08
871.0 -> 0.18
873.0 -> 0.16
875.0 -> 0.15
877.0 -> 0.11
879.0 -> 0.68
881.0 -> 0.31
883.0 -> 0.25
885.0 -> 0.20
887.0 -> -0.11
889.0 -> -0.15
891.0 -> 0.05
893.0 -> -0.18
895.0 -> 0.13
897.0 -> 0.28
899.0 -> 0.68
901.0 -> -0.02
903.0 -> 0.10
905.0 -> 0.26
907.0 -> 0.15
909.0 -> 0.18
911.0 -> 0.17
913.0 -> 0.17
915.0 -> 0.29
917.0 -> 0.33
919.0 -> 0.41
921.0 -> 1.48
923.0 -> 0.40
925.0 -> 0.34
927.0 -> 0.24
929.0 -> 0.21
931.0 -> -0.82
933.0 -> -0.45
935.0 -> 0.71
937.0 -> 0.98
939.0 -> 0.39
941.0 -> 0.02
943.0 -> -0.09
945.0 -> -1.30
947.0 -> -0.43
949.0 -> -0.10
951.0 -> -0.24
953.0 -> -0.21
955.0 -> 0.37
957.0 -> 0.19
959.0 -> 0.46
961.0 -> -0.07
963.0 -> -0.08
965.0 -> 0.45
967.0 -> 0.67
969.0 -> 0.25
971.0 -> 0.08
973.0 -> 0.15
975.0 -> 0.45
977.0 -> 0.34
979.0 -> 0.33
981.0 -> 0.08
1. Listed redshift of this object 1.47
